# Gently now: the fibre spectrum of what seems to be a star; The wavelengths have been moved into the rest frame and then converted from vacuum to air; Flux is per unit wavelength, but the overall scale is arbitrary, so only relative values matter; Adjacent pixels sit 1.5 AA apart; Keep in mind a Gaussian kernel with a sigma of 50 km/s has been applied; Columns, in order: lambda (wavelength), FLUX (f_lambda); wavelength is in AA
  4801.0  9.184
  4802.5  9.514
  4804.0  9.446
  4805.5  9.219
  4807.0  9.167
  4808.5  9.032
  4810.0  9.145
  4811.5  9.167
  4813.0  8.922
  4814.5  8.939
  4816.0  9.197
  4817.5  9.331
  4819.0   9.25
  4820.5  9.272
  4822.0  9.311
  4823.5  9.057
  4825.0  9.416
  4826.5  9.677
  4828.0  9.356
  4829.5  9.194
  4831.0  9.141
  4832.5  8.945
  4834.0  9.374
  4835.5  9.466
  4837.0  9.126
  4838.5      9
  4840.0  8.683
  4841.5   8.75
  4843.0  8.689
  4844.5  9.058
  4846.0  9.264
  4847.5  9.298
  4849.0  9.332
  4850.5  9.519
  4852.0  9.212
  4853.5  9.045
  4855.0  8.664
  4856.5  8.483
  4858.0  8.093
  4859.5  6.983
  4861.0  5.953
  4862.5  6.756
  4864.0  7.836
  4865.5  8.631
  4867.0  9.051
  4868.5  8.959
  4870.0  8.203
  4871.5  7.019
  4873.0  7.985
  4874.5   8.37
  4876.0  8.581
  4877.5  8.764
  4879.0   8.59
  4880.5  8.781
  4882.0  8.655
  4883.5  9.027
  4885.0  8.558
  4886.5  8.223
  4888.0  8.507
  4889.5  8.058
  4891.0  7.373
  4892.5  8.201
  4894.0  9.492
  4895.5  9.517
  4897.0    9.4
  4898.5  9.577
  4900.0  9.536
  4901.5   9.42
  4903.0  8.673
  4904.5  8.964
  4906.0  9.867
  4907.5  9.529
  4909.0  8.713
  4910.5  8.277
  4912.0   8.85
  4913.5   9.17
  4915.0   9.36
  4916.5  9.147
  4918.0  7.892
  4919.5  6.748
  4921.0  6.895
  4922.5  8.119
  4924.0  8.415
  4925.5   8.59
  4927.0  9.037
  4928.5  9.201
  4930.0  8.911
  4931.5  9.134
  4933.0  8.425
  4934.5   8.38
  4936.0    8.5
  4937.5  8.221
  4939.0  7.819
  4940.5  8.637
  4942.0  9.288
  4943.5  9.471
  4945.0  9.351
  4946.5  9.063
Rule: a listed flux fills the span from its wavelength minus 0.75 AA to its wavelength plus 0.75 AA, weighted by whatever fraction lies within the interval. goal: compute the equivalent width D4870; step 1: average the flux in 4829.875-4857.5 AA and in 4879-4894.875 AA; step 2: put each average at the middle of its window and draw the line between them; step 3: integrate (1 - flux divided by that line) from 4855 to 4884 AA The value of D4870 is 1.9 AA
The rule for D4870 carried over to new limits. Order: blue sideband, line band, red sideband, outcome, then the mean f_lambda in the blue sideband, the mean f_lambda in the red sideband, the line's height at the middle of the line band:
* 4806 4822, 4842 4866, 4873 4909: 1.5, 9.15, 8.83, 8.99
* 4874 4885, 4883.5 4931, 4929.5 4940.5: -0.8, 8.68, 8.49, 8.58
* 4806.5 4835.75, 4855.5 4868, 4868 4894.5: 1.3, 9.21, 8.39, 8.66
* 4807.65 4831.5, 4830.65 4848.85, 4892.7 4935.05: 0.1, 9.21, 8.82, 9.13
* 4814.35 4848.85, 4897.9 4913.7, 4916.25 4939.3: -1.1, 9.17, 8.33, 8.52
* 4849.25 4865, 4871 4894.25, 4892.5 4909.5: 1.1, 8.1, 9.29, 8.8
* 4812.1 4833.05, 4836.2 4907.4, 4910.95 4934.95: 1.8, 9.22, 8.52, 8.87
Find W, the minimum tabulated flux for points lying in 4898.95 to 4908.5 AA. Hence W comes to 8.673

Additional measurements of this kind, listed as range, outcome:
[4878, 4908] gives 7.373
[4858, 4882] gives 5.953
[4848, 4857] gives 8.483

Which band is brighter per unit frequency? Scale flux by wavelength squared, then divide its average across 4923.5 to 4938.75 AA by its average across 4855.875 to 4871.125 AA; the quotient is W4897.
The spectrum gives 1.1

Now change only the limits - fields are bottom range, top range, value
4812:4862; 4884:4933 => 1.01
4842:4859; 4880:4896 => 0.97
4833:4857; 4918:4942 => 0.95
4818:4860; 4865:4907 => 0.98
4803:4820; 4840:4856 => 1.00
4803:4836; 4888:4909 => 1.01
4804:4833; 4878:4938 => 0.98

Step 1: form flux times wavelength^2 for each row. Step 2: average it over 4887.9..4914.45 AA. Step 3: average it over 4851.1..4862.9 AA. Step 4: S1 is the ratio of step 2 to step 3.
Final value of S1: 1.1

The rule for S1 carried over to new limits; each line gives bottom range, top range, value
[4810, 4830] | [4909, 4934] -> 0.96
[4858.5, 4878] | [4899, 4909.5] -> 1.19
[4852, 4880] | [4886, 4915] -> 1.11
